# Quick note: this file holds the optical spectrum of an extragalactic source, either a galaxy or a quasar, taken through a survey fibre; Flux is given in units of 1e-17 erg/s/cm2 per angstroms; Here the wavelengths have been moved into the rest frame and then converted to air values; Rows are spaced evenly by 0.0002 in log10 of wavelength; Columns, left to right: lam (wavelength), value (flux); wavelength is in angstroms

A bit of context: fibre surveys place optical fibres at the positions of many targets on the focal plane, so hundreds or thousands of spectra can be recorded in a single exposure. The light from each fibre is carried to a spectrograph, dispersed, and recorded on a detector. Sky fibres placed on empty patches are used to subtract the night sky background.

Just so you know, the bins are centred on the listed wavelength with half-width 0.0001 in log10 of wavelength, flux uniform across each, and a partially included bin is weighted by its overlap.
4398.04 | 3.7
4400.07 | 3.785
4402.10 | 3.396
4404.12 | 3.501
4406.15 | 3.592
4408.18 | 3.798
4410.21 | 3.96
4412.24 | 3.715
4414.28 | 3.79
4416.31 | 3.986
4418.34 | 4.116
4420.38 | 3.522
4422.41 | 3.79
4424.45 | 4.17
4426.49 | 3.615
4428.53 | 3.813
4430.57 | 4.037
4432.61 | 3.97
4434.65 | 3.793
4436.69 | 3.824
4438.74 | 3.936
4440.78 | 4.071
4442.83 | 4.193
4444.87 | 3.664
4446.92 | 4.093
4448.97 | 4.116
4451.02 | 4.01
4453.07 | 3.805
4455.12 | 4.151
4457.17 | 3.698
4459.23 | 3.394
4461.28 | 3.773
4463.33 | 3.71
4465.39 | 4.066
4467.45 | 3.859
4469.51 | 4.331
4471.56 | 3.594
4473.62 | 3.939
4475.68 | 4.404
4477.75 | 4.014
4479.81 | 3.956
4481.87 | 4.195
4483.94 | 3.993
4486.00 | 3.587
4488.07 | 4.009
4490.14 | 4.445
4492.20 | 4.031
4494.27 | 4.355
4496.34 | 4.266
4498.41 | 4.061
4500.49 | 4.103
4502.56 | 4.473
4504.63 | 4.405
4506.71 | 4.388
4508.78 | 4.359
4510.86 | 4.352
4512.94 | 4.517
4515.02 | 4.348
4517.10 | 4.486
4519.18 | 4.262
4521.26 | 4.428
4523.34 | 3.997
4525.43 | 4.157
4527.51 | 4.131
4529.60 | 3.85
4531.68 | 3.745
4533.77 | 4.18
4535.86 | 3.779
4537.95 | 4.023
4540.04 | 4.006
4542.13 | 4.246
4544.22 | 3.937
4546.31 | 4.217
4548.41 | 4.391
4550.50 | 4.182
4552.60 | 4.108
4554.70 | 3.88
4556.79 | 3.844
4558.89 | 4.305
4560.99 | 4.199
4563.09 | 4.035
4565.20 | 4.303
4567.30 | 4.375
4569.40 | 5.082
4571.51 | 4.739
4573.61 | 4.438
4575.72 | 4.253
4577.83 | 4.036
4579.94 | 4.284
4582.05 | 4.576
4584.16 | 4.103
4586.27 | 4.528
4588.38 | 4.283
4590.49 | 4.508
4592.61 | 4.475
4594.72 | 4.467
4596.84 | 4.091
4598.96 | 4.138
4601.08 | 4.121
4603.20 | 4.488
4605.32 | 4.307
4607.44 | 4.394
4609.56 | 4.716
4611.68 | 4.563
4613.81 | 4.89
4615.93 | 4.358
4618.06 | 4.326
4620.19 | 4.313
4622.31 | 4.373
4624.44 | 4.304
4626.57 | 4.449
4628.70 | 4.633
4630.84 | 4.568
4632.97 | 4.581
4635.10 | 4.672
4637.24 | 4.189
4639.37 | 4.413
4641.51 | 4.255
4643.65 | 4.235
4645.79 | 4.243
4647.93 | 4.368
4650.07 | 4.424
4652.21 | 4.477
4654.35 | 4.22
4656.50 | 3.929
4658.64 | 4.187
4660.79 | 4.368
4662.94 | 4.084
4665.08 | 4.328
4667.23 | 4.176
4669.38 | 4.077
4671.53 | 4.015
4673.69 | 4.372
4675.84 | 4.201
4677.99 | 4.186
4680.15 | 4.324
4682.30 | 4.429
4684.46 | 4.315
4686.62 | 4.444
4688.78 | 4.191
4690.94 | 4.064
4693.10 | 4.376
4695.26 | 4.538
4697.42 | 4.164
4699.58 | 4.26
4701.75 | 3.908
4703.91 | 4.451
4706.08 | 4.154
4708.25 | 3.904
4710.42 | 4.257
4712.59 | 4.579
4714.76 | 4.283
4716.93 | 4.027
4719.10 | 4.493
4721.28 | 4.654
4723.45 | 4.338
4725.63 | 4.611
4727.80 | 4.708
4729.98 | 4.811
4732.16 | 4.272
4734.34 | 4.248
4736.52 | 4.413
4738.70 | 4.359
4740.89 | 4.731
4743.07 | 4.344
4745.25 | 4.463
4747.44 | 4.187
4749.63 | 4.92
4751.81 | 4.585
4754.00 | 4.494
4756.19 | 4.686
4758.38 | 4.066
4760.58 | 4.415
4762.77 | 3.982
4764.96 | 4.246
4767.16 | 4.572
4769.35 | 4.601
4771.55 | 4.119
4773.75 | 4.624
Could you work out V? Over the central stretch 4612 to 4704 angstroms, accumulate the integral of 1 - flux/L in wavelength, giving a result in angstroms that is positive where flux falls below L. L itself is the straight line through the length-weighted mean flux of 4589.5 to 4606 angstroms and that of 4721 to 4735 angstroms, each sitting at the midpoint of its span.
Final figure 2.0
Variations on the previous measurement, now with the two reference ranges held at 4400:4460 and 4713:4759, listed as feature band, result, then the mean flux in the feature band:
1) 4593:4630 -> -1.7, 4.41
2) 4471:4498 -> -0.8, 4.07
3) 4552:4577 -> -1.1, 4.3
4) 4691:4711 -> 0.8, 4.22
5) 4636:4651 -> -0.1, 4.31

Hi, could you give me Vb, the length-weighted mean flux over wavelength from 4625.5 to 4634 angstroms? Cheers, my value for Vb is 4.56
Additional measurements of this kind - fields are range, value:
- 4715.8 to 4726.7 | 4.42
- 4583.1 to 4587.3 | 4.32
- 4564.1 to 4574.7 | 4.58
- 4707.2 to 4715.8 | 4.26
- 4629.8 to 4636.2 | 4.61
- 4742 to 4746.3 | 4.41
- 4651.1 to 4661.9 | 4.23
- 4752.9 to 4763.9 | 4.33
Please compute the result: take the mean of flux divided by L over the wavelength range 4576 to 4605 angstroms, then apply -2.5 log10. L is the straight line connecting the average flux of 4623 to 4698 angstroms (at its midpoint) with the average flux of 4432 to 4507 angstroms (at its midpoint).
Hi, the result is -0.03 mag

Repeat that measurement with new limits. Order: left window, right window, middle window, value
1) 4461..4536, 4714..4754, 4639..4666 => 0.022 mag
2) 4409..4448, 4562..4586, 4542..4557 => 0.051 mag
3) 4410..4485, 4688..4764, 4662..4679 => 0.025 mag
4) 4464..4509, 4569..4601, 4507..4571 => 0.015 mag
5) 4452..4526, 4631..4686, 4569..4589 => -0.053 mag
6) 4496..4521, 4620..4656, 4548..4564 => 0.064 mag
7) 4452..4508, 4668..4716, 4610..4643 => -0.070 mag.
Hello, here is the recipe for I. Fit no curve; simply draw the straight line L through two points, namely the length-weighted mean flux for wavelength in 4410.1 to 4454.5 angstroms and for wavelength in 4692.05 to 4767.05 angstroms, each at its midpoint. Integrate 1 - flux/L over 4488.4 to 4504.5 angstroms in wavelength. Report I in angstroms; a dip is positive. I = -0.9 angstroms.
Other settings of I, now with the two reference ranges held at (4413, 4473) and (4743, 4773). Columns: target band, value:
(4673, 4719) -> 0.5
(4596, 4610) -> -0.5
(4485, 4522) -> -2.6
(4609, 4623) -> -1.1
